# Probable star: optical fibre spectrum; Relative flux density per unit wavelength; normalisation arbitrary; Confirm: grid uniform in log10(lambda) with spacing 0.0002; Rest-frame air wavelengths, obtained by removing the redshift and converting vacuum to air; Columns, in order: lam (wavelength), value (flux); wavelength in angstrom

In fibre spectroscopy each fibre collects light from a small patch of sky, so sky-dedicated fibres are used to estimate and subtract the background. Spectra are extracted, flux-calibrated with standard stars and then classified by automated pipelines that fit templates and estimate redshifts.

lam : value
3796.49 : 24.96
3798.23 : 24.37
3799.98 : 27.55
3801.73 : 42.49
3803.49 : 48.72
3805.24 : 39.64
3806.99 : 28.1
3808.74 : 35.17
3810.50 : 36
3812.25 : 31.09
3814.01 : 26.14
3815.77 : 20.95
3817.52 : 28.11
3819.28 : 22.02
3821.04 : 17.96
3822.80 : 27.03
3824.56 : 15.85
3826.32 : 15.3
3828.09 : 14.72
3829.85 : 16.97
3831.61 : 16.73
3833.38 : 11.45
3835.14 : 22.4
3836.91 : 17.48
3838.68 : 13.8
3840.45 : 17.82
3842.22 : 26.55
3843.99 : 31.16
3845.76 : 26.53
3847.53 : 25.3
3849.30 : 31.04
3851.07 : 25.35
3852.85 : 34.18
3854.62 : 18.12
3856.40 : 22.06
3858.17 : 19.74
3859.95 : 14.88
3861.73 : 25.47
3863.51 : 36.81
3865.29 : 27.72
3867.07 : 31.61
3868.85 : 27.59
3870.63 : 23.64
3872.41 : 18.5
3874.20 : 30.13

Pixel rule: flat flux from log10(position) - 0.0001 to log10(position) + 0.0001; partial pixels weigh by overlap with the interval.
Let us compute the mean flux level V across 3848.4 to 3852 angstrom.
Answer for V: 28.2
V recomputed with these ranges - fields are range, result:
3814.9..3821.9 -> 22.3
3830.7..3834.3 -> 14.2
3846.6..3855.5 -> 26.8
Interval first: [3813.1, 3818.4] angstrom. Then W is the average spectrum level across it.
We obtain 25.1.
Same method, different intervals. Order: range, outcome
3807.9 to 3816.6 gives 29.9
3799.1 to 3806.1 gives 39.6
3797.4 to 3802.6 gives 31.5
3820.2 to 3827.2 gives 19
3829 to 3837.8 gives 17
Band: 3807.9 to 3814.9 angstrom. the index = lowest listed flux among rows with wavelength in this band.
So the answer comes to 26.14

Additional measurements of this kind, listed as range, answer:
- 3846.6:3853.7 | 25.3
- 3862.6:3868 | 27.72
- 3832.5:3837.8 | 11.45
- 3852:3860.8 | 14.88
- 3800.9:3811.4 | 28.1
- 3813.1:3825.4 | 15.85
